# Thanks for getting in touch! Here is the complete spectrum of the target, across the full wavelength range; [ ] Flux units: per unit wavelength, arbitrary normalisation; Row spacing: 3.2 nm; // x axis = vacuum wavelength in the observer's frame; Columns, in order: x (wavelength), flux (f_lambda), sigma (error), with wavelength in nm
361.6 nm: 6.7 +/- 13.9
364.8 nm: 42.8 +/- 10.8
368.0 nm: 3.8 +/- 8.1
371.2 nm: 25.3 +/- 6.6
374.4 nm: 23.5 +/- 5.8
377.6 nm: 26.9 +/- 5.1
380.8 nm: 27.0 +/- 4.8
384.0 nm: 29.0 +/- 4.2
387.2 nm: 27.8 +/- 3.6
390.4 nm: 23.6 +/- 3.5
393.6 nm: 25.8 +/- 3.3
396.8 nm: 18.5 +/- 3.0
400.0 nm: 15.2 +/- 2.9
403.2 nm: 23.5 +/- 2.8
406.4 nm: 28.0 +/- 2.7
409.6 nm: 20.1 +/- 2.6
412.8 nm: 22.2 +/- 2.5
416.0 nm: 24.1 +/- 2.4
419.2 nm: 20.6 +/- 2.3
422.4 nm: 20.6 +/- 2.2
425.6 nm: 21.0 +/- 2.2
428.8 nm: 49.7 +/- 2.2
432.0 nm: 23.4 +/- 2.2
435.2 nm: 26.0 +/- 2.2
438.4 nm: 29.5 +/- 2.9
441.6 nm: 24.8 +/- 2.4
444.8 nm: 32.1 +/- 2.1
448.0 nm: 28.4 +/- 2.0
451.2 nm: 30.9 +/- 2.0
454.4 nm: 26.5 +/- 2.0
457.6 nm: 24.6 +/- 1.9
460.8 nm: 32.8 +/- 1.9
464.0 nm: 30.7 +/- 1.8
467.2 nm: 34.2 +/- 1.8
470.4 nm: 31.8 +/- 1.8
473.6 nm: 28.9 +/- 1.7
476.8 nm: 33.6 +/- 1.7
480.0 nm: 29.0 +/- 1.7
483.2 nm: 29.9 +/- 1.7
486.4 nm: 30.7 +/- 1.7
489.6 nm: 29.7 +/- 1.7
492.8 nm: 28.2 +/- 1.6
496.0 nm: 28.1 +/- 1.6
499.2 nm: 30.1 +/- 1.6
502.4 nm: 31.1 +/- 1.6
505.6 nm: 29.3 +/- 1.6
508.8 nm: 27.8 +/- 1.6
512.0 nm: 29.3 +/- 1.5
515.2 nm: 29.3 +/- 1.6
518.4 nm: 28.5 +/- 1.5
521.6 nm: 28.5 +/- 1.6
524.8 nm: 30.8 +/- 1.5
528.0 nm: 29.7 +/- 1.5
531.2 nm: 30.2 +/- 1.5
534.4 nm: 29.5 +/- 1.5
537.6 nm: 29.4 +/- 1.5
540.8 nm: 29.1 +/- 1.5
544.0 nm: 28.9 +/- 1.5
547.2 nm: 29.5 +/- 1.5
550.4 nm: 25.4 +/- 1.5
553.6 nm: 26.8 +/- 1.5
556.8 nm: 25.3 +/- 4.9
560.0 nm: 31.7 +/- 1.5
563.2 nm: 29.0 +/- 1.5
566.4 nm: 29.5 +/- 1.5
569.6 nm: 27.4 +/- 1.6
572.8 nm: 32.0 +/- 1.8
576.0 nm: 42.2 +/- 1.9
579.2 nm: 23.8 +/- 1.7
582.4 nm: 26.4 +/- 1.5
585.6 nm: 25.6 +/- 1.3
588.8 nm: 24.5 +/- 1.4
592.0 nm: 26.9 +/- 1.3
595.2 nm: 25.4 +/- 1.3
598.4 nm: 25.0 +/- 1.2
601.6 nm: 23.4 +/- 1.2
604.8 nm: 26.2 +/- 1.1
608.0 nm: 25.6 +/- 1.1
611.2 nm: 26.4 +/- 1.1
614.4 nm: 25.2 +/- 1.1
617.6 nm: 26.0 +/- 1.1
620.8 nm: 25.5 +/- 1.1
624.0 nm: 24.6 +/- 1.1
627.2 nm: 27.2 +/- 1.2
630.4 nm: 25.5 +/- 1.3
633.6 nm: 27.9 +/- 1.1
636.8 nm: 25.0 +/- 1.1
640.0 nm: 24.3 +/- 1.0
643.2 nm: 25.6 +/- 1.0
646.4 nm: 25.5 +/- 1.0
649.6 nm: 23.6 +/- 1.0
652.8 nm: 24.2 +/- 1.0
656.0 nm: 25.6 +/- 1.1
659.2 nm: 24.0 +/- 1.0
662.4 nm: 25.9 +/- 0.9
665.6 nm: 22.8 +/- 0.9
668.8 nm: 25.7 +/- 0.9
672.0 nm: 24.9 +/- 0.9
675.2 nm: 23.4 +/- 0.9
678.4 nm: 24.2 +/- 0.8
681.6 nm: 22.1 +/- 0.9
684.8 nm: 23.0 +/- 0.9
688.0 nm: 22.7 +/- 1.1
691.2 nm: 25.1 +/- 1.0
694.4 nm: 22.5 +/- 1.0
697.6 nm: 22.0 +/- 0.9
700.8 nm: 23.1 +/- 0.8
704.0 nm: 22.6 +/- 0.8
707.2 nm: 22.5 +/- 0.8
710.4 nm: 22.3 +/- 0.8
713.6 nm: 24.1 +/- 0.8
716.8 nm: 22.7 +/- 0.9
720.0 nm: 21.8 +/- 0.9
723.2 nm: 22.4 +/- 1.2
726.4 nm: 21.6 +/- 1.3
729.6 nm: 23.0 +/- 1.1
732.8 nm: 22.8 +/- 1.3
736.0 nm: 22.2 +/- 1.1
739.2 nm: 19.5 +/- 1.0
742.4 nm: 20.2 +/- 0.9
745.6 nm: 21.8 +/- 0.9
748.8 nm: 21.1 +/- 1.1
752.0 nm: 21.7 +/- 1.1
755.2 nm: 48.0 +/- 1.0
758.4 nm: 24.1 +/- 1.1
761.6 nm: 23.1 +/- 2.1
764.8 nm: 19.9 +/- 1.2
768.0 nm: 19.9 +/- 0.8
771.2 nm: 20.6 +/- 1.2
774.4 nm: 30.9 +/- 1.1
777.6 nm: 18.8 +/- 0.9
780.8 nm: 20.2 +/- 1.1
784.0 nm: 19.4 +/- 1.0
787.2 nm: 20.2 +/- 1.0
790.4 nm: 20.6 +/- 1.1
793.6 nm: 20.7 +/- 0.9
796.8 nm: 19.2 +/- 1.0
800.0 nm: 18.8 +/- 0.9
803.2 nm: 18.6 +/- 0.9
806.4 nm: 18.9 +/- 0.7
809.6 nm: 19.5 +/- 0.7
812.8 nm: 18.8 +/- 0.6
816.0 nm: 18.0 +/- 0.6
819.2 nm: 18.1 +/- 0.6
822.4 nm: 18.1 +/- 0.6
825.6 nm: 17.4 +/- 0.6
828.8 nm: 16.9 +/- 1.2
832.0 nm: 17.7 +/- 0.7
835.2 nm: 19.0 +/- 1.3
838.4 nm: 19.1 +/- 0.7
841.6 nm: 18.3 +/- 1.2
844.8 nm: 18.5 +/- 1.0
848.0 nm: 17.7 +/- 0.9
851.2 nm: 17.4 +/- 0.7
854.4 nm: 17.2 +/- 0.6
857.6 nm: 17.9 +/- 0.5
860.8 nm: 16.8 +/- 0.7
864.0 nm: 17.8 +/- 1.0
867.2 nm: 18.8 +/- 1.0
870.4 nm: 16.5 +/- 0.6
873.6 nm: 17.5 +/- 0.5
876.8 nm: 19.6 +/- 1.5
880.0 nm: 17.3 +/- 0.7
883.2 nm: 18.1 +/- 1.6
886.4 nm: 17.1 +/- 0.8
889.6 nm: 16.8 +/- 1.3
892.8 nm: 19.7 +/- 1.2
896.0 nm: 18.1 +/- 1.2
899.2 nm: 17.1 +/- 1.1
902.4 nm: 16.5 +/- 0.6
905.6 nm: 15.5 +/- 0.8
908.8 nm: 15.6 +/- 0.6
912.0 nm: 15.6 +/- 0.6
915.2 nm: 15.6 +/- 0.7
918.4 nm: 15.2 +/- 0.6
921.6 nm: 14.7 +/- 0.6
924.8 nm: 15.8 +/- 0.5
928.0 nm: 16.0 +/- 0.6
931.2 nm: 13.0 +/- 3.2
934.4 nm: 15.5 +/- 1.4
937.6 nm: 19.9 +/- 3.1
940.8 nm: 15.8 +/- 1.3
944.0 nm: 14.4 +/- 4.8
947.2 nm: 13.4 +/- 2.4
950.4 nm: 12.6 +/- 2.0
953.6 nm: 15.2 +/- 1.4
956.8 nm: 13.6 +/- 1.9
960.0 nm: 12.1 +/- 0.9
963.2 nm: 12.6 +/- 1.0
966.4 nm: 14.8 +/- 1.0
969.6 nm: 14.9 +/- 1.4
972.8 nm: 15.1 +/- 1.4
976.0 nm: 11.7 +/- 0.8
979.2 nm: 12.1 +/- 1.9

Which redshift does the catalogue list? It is 0.152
